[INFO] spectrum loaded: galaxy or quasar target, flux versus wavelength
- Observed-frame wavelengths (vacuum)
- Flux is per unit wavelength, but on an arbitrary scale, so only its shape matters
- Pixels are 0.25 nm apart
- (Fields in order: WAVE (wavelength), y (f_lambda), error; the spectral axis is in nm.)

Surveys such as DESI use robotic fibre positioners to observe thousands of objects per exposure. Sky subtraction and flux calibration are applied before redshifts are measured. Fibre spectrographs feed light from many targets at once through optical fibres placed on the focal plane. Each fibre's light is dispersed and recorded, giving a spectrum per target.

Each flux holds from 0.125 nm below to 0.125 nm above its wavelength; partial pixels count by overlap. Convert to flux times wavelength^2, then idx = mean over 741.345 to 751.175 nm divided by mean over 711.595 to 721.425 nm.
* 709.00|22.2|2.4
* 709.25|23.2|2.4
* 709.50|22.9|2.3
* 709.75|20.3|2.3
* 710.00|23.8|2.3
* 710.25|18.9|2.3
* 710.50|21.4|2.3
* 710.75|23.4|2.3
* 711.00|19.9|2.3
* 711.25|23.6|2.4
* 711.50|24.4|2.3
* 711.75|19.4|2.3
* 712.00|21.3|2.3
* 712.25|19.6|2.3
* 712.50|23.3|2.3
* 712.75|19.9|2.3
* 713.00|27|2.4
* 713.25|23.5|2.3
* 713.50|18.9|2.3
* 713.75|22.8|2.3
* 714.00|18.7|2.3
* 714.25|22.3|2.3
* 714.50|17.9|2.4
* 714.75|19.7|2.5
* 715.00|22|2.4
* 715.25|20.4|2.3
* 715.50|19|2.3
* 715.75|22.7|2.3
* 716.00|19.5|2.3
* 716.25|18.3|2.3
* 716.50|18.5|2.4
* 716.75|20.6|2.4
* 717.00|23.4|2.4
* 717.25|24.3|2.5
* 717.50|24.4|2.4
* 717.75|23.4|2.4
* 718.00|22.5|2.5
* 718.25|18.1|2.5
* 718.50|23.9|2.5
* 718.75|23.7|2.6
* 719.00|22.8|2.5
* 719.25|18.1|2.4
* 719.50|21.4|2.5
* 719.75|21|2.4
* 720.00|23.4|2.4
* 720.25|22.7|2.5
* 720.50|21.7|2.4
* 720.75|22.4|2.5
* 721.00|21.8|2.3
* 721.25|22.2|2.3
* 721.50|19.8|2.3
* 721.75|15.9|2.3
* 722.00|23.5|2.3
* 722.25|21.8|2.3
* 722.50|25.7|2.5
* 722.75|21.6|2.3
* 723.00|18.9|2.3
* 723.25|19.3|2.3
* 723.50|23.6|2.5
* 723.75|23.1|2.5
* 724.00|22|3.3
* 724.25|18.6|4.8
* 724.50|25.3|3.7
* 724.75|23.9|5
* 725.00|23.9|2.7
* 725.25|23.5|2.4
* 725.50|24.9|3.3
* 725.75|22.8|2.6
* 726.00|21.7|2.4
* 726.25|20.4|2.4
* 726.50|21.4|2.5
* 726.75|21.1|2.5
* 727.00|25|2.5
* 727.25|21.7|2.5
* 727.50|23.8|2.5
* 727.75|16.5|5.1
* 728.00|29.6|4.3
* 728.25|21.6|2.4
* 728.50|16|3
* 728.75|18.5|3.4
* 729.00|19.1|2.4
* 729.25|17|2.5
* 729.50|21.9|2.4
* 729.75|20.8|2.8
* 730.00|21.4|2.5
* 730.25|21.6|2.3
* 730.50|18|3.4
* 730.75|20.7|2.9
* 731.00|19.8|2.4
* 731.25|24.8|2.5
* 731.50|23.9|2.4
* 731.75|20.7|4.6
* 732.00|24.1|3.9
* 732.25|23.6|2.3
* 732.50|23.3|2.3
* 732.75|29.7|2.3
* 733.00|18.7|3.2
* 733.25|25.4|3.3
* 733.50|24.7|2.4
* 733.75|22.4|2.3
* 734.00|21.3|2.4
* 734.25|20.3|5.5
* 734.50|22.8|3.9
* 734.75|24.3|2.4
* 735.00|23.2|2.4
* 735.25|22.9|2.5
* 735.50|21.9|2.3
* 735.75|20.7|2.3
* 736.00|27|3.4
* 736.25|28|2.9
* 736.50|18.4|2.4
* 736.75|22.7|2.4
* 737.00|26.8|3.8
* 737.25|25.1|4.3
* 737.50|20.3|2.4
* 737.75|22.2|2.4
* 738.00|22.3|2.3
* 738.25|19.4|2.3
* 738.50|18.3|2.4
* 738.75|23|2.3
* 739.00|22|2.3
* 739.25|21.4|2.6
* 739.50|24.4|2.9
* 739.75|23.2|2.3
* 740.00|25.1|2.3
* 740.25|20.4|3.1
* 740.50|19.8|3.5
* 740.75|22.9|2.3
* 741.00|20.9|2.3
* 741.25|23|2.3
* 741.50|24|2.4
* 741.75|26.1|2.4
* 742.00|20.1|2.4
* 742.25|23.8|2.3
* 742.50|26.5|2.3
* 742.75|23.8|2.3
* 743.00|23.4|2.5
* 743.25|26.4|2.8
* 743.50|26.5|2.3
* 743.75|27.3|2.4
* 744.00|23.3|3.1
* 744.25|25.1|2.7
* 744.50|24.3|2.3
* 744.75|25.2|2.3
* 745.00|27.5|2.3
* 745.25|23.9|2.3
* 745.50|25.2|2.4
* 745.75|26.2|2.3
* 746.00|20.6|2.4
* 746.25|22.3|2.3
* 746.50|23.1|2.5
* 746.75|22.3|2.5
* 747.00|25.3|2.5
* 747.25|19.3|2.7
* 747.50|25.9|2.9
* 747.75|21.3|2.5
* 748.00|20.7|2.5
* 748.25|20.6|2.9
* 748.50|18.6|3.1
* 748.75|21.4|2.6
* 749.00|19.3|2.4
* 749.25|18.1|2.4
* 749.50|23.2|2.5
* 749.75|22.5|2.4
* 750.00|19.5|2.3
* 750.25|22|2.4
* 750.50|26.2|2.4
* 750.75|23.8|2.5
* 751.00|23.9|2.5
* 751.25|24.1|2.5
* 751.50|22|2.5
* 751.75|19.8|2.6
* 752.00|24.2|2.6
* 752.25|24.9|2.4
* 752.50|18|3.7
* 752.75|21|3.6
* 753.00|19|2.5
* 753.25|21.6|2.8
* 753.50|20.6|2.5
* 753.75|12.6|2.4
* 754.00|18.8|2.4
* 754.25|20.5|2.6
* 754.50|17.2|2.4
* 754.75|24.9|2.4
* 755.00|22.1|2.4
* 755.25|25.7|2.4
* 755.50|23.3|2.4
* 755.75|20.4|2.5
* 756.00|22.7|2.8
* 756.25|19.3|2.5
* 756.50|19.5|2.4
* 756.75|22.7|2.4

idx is 1.2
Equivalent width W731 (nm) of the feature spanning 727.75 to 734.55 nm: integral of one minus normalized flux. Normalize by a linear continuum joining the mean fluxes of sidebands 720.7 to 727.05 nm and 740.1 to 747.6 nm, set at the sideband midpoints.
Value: 0.27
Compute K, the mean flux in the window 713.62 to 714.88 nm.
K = 20.3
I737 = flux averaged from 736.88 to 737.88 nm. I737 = 23.6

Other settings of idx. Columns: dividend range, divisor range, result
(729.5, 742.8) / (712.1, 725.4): 1.10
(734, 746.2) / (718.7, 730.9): 1.13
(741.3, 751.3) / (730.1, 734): 1.07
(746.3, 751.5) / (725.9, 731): 1.12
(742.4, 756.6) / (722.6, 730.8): 1.11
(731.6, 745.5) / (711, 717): 1.19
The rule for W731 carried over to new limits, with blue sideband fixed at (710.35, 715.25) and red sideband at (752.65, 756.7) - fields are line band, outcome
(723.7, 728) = -0.27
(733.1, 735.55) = -0.22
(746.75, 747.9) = -0.11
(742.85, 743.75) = -0.21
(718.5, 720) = -0.03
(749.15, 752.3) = -0.29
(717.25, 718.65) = -0.08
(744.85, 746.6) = -0.28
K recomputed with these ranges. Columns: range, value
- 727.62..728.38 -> 22.5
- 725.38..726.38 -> 22.4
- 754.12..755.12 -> 21.2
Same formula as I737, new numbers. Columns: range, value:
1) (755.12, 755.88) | 23.1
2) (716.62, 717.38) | 22.7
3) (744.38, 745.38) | 25.2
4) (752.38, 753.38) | 19.9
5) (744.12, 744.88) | 24.9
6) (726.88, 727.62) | 23.5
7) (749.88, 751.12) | 23.1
